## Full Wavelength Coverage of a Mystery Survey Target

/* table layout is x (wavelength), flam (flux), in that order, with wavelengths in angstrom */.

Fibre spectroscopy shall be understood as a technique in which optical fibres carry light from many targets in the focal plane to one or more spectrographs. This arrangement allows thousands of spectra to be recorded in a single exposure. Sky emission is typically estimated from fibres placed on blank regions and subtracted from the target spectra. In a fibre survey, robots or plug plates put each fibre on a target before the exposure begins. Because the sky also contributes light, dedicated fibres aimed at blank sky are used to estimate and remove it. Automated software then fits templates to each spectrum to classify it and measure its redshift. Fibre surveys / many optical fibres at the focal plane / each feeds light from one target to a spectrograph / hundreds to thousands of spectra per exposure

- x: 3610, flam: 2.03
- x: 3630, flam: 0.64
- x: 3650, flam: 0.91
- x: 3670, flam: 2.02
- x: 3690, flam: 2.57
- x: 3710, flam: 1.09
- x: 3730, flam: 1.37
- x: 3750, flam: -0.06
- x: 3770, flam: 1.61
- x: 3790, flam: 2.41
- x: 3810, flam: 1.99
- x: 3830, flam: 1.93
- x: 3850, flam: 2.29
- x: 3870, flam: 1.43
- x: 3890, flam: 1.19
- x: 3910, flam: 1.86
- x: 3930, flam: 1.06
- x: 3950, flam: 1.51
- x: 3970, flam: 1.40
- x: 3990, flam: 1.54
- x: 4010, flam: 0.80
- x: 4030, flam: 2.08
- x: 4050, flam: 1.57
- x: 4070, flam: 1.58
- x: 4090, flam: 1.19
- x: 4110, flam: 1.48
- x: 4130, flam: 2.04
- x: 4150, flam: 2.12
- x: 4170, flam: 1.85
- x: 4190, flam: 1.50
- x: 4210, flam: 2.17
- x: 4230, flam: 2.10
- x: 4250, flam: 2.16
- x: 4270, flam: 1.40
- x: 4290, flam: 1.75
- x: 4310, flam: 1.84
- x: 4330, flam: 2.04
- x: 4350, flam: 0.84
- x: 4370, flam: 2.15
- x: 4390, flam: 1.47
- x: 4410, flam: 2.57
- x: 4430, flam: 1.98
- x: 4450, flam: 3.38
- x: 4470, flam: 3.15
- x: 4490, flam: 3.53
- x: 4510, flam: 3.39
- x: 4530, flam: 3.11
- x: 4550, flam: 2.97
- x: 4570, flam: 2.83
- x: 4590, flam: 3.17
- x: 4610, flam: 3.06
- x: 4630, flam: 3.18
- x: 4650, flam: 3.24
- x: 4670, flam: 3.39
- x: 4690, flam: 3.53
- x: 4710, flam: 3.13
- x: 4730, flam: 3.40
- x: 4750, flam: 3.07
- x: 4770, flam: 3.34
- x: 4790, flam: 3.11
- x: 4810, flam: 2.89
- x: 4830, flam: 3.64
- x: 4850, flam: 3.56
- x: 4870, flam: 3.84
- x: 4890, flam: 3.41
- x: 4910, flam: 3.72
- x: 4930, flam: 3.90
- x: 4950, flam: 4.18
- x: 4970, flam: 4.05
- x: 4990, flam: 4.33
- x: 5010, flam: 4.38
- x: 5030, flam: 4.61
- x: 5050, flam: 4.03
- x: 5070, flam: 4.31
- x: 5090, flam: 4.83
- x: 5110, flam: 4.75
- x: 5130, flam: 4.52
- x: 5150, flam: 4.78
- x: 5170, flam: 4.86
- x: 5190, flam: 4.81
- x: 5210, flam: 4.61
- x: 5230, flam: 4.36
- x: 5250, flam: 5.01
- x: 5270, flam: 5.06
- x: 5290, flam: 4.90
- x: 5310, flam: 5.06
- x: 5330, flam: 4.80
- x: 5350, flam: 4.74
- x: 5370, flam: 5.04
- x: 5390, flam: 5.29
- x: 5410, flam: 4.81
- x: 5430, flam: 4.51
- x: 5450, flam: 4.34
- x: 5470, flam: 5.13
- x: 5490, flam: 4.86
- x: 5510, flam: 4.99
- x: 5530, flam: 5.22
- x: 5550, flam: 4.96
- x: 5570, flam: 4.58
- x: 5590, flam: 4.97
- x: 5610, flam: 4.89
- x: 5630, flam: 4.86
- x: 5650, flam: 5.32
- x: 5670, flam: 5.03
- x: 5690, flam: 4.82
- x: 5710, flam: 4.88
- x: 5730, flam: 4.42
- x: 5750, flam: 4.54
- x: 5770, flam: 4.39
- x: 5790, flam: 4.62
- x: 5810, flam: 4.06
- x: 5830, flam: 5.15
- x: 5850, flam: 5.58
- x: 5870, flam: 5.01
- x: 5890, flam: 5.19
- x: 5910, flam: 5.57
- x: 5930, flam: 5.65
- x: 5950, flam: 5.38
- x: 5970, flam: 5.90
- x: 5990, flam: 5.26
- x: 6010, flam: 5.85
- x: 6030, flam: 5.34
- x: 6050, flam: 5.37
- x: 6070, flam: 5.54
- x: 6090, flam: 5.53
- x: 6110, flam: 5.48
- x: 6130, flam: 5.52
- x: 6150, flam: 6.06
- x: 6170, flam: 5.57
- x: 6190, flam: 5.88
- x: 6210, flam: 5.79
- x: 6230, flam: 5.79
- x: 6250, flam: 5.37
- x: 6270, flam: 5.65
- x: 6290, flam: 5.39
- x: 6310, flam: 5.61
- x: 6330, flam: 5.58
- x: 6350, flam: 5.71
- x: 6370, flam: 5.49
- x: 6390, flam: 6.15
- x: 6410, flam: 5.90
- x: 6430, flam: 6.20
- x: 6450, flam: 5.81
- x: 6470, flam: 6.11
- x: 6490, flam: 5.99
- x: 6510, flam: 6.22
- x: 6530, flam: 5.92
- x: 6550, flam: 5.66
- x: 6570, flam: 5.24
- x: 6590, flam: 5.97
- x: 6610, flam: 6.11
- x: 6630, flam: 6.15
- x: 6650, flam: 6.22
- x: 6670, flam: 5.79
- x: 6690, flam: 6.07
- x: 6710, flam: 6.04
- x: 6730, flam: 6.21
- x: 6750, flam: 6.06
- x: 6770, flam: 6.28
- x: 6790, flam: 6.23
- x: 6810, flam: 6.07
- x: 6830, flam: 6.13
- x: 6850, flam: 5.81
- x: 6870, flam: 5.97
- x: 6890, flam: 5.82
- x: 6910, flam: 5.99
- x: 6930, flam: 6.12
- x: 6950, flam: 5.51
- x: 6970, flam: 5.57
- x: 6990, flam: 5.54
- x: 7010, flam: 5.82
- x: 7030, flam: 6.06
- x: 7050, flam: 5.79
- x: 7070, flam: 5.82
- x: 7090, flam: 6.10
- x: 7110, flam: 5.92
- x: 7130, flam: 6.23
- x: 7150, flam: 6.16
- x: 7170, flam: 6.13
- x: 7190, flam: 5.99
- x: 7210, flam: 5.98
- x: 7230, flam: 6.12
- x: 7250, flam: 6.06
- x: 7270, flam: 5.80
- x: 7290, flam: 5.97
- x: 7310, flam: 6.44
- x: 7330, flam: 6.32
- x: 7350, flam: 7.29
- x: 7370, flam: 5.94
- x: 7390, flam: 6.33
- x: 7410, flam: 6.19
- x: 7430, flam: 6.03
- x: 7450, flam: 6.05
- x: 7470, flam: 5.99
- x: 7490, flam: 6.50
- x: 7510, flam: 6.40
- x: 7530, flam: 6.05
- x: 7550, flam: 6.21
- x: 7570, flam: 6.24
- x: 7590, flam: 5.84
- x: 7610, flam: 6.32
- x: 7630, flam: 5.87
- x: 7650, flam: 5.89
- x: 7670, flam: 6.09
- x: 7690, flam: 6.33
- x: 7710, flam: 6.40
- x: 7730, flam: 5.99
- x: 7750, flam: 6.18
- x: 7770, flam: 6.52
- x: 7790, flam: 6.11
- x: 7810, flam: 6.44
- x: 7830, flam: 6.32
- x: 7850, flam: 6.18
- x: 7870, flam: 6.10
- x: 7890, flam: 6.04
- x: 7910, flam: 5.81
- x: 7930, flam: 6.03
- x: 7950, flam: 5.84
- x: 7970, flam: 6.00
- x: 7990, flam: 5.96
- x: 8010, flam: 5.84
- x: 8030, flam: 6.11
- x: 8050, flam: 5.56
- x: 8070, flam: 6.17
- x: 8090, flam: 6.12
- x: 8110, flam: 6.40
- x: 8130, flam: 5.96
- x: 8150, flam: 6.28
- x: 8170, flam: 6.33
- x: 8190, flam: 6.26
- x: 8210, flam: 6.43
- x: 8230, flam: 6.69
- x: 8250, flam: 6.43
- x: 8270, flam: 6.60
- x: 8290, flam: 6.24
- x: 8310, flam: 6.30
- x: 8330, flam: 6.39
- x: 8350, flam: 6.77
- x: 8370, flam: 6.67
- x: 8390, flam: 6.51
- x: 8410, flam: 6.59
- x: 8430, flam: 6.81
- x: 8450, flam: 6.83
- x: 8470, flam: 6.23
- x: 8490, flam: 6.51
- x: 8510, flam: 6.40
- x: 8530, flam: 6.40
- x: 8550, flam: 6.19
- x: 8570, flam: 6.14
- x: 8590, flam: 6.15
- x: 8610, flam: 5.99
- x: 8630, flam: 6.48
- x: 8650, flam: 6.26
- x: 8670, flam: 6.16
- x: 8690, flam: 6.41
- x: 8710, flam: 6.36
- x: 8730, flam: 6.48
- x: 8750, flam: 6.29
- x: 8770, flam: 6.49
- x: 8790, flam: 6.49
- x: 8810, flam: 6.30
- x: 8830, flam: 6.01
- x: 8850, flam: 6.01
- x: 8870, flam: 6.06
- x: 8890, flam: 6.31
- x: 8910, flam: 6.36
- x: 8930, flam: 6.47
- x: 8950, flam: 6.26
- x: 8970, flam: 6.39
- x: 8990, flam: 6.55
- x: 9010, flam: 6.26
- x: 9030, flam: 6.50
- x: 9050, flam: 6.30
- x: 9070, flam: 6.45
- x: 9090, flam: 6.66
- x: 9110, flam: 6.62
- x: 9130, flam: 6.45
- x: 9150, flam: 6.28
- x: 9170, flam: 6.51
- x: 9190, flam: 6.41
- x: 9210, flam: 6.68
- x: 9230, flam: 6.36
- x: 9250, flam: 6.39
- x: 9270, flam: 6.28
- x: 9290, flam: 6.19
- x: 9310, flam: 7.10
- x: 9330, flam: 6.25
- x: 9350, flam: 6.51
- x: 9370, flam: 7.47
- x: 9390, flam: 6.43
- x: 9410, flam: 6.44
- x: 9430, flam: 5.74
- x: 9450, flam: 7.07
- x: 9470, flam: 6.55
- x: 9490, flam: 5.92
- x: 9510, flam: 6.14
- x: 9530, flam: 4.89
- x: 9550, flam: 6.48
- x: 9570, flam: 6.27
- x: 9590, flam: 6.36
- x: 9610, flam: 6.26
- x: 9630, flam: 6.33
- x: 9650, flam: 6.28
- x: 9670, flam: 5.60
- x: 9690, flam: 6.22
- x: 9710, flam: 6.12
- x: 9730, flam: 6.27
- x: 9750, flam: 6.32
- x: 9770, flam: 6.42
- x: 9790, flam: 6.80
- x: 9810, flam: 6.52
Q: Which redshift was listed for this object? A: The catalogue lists 0.12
